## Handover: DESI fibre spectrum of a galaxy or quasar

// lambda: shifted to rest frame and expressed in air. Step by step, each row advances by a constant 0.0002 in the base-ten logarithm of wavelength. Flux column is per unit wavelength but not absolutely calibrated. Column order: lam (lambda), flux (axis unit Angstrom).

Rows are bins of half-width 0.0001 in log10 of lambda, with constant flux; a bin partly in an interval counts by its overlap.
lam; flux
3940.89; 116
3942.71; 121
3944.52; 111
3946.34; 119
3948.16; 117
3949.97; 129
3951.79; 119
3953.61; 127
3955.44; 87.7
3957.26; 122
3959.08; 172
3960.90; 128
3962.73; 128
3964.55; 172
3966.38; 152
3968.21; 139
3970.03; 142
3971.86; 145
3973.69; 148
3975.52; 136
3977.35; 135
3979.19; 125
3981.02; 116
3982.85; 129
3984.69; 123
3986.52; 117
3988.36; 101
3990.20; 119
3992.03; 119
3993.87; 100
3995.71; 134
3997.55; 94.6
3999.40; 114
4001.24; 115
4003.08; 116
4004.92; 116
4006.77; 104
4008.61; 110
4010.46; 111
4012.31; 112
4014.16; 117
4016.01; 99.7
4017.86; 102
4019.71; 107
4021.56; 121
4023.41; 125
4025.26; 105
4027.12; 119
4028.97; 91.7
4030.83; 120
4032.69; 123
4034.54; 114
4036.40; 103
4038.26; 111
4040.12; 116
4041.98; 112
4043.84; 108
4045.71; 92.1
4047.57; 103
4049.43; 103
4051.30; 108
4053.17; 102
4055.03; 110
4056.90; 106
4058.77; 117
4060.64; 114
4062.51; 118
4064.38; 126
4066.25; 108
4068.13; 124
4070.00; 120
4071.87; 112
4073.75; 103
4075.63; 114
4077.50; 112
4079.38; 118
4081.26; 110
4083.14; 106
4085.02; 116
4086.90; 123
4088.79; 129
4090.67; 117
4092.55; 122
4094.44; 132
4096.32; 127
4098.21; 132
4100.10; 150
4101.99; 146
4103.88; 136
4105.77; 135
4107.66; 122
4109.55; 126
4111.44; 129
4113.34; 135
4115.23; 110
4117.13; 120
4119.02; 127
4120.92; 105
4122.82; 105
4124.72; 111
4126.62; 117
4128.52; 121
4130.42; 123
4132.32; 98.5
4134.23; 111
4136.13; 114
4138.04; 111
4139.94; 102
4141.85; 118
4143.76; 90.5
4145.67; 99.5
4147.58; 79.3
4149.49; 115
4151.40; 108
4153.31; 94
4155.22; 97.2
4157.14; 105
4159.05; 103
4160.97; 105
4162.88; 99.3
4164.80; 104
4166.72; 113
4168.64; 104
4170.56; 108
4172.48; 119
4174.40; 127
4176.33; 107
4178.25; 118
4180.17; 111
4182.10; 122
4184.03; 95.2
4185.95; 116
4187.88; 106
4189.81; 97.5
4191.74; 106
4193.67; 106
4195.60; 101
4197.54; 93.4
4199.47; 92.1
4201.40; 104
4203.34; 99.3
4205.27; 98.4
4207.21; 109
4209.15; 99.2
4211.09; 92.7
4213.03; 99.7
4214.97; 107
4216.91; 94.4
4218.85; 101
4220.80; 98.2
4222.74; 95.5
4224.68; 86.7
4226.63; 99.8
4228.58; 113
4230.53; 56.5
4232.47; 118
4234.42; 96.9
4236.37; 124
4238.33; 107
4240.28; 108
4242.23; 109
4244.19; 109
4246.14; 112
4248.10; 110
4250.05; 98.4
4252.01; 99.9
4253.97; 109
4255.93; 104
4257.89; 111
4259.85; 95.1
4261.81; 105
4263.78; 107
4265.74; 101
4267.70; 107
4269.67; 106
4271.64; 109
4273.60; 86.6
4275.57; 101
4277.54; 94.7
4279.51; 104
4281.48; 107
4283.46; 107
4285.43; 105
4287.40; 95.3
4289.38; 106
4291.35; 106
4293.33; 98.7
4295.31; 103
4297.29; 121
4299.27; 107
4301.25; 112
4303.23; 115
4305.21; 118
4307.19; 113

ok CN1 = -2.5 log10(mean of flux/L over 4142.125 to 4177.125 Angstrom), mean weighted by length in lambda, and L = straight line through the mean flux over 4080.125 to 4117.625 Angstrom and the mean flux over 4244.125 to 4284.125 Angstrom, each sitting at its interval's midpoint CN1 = 0.13 mag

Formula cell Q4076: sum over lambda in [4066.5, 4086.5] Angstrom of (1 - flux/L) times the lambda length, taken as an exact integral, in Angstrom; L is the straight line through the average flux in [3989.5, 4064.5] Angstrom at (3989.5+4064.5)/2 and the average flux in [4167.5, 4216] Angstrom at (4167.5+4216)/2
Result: -0.8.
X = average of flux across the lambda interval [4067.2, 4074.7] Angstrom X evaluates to 115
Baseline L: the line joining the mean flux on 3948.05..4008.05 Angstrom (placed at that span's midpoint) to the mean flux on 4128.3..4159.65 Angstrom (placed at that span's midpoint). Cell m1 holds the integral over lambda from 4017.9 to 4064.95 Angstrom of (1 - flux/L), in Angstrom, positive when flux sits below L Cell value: 2.77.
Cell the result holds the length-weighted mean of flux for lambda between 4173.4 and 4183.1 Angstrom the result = 117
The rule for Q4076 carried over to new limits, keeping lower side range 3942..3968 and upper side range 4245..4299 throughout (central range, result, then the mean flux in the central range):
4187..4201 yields 1.3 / 100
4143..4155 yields 1.7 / 97.8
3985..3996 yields 1.1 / 114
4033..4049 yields 1.9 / 108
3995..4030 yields 3.8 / 111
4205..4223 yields 1.5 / 99.7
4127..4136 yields 0.1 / 114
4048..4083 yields 2.4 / 112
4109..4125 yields -0.3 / 119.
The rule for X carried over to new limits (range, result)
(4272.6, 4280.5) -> 96.7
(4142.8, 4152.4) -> 98.5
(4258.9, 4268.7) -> 103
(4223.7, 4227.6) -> 93.3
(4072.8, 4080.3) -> 112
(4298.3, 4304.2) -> 111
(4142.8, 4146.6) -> 94.9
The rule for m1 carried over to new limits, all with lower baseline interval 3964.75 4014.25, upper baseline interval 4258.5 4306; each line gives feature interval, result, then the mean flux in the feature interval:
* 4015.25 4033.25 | 1.4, 111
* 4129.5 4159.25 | 2.3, 104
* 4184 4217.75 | 2.7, 101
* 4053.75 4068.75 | 0.4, 115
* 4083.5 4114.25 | -3.6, 129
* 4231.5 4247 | -0.4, 110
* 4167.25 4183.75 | -0.3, 114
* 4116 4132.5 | -0.1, 115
